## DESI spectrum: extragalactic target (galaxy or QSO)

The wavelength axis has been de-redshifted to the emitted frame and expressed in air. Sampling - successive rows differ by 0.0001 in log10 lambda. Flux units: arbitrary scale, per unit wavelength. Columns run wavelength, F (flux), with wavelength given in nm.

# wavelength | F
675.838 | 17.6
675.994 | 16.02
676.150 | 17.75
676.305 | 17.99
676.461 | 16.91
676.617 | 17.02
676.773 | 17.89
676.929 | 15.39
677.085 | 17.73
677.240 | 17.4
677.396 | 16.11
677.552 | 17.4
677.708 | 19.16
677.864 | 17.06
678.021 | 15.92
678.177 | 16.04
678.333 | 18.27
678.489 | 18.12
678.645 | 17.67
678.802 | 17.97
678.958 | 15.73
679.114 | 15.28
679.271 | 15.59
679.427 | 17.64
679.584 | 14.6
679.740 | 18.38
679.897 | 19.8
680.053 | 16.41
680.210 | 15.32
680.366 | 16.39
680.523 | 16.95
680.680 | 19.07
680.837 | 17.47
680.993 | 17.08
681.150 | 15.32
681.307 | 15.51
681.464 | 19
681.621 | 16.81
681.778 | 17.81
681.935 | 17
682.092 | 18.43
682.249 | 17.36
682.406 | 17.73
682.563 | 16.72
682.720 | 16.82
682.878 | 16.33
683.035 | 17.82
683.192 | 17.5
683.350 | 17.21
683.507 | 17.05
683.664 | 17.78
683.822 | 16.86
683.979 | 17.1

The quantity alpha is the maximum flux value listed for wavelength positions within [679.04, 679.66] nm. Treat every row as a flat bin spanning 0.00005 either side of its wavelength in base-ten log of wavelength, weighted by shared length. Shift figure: 17.64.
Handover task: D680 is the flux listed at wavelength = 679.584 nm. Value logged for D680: 14.6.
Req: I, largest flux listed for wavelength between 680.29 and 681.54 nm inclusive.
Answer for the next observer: 19.07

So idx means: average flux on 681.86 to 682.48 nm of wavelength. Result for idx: 17.6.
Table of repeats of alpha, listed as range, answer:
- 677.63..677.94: 19.16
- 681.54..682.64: 18.43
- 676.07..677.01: 17.99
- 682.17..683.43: 17.82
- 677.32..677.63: 17.4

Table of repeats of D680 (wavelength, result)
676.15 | 17.75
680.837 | 17.47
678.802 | 17.97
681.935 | 17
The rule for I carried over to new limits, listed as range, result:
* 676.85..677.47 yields 17.73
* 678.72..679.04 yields 17.97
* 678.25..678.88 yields 18.27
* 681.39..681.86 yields 19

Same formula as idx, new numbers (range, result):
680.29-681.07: 17.4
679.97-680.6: 16.3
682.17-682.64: 17.3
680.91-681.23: 16.2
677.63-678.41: 17.3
